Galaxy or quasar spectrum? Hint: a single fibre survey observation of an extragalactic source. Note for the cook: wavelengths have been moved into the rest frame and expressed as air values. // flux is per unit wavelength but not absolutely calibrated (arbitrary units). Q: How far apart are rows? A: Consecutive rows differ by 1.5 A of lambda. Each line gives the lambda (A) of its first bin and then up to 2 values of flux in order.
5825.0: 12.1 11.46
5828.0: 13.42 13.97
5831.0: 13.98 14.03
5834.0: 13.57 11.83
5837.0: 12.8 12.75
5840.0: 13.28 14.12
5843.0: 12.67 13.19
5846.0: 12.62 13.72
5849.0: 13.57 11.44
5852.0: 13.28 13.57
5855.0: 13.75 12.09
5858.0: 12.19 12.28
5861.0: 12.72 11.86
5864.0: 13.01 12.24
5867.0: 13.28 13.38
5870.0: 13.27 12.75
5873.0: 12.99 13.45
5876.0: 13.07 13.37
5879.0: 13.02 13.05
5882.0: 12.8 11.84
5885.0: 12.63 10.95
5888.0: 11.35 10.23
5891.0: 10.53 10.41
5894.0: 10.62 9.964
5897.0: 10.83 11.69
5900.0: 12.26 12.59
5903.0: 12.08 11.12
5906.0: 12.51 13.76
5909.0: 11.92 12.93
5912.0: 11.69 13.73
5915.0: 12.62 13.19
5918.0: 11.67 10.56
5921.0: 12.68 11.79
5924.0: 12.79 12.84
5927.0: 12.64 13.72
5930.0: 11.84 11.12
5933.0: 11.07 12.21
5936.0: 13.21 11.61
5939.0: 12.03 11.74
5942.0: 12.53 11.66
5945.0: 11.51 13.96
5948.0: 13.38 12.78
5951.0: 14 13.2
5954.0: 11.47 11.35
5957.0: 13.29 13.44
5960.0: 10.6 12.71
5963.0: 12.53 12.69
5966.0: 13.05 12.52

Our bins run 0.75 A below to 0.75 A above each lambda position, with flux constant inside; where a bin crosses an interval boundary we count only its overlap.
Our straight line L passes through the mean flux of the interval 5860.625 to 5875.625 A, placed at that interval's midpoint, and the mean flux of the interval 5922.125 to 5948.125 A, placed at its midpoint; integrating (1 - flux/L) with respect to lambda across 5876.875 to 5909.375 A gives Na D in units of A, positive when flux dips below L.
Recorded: 2.3 A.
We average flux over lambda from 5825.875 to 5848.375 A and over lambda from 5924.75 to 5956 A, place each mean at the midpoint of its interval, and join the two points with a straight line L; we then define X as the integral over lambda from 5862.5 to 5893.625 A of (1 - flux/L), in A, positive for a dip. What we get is 1.2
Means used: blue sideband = 13.2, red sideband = 12.4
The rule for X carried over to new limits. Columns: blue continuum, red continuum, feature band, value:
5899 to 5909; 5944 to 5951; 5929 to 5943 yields 0.9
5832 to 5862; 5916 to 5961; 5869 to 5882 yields -0.4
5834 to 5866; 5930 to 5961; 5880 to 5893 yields 1.1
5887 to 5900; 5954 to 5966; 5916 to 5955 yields -1.9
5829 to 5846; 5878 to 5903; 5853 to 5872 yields -0.5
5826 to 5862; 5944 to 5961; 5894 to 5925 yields 1.7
